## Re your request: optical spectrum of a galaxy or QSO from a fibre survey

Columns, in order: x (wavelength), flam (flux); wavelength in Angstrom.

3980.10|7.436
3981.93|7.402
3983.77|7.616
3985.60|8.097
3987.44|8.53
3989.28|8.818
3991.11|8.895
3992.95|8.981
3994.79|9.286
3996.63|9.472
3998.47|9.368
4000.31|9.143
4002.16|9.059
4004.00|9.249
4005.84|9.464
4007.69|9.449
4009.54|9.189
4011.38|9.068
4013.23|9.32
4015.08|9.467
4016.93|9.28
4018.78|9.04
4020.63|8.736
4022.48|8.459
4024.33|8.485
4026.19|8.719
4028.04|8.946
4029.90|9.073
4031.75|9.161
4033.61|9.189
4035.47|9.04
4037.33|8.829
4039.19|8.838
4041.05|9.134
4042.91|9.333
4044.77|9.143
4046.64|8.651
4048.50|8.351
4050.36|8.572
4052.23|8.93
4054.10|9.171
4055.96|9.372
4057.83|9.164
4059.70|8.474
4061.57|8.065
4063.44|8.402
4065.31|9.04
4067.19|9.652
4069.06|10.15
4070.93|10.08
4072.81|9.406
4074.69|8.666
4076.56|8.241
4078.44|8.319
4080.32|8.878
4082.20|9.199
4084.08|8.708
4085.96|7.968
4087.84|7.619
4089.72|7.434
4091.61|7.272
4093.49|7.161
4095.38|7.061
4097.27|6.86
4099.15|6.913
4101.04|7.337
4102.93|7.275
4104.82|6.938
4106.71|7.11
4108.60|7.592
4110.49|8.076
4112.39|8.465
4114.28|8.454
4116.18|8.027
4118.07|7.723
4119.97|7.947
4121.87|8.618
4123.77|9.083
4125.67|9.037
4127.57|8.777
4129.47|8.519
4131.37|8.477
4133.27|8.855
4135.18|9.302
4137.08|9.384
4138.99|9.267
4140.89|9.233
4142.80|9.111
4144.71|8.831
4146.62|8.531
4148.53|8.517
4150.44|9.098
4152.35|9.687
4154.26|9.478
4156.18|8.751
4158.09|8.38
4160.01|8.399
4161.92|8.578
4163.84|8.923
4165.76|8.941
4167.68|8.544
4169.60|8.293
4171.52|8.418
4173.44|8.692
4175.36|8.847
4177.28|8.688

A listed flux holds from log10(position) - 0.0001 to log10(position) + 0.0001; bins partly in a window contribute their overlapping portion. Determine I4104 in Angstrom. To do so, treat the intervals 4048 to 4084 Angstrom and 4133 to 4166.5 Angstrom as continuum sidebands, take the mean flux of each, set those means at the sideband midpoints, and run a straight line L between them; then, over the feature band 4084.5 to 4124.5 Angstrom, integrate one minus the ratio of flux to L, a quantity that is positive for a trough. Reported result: 5.7 Angstrom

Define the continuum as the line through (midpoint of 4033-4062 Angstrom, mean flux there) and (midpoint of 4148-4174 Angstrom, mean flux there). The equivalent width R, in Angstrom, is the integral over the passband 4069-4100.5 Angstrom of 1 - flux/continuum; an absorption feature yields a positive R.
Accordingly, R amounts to 2.5 Angstrom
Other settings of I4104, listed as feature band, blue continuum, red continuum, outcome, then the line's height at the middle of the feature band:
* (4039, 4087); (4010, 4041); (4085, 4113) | -4.4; 8.17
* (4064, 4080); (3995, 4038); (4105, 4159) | -0.5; 8.88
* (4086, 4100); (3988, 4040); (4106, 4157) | 2.5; 8.8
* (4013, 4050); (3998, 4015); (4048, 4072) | 0.9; 9.16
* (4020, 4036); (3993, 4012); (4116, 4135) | 0.4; 9.12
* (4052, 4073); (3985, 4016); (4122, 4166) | -0.3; 9.03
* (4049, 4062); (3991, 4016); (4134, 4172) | 0.4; 9.13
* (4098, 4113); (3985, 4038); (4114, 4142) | 2.3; 8.78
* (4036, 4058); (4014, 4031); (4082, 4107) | -1.4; 8.42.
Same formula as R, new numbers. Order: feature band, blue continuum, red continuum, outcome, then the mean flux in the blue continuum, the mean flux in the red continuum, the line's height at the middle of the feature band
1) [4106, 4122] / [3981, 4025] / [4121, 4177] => 1.6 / 8.91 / 8.85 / 8.86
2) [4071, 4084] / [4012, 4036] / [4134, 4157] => 0.2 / 8.99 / 9.1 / 9.04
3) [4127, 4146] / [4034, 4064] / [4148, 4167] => -0.2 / 8.85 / 8.88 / 8.87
